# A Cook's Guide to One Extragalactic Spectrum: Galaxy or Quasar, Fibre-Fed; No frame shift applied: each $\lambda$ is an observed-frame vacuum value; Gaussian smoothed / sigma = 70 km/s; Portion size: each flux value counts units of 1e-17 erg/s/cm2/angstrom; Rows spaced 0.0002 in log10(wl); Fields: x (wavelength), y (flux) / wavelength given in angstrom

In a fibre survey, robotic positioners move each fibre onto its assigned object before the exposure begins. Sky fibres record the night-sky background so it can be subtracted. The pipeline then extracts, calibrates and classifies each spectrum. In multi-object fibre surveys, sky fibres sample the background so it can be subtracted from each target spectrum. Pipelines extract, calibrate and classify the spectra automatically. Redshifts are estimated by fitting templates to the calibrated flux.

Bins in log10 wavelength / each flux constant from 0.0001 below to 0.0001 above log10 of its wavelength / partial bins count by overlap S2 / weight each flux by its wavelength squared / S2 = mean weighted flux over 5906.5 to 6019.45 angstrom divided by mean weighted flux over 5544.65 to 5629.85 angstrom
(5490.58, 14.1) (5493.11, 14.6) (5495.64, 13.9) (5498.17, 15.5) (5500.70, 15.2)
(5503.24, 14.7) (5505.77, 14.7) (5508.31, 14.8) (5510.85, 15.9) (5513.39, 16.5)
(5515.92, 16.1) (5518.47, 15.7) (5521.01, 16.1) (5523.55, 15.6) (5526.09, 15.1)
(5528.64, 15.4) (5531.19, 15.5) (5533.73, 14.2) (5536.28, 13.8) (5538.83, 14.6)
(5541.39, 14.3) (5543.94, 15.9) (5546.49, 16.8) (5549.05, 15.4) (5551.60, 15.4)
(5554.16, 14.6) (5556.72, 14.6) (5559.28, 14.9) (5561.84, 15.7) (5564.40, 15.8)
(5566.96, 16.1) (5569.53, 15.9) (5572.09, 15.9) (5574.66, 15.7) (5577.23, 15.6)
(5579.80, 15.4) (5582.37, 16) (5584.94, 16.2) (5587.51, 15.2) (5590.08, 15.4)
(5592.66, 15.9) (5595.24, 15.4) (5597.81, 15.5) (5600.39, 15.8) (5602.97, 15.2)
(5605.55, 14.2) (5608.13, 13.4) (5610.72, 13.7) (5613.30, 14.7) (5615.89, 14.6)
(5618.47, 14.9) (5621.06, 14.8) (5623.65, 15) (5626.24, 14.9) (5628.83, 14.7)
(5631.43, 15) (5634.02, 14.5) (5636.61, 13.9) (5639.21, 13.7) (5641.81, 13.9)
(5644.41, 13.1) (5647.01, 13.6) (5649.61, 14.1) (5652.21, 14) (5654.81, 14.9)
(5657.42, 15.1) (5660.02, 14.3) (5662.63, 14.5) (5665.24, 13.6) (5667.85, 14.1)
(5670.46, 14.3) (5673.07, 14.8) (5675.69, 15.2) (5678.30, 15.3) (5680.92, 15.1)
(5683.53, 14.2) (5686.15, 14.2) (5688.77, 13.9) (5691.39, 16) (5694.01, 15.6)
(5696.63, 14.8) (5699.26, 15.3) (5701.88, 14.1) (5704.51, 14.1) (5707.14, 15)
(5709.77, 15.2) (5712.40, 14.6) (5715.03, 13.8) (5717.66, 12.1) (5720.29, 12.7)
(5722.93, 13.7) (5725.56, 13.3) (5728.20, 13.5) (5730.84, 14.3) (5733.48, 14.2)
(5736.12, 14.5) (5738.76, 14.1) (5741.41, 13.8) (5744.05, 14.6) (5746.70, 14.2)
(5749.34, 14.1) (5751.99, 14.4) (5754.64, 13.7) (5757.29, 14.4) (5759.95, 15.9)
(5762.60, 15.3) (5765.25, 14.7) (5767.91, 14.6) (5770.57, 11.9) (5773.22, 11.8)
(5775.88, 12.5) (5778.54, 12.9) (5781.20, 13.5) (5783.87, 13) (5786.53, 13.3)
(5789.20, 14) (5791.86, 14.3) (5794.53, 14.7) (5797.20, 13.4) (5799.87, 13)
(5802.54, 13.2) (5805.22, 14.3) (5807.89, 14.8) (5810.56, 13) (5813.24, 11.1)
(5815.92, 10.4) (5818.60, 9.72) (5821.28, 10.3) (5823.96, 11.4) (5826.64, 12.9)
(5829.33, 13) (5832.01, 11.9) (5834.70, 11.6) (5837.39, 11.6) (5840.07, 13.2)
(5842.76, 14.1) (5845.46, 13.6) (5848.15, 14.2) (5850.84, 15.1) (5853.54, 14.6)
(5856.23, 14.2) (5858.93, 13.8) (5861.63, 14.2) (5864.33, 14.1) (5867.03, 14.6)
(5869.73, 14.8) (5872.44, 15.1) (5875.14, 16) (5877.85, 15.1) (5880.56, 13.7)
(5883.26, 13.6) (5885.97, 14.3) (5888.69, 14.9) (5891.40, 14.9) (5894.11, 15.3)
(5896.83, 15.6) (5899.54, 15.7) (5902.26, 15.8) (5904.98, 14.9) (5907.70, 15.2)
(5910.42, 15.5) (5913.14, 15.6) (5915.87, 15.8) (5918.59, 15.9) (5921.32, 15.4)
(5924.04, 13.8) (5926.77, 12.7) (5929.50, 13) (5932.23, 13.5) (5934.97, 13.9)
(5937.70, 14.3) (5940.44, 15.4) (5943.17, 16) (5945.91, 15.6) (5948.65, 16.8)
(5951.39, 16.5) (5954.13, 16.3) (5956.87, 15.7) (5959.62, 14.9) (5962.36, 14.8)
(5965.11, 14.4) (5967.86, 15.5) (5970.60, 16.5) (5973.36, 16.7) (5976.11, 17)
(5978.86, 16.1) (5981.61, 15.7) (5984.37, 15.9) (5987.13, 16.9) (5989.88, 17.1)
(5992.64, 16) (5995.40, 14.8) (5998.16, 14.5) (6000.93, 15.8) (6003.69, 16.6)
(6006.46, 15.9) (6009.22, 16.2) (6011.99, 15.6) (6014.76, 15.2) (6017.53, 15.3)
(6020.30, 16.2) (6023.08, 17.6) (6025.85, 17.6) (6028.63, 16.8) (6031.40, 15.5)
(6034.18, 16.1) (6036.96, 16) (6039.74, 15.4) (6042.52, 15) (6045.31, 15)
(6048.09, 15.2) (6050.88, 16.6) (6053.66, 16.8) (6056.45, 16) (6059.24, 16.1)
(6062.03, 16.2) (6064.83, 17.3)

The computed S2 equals 1.16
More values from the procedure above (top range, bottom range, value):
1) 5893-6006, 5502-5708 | 1.17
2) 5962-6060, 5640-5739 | 1.25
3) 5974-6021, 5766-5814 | 1.28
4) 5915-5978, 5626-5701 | 1.16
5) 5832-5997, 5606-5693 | 1.14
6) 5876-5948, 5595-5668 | 1.13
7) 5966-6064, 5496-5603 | 1.22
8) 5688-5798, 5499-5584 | 0.98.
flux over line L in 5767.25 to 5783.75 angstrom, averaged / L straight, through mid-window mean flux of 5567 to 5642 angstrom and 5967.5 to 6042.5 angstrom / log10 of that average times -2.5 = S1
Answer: 0.206 mag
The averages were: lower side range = 15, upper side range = 16.1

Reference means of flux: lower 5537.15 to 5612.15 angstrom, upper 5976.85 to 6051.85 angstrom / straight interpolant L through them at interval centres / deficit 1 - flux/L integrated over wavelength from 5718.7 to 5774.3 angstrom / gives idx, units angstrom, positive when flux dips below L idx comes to 5.6 angstrom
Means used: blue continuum 15.3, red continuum 16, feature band 14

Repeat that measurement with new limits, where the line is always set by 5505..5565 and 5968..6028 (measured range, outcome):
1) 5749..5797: 5.9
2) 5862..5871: 0.8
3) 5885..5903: 0.8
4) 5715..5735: 2.8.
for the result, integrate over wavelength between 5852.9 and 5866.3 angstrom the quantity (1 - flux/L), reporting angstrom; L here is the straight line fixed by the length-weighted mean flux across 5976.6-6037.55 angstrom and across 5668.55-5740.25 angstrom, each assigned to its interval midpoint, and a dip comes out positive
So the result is 0.9 angstrom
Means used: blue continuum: 14.4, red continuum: 16.1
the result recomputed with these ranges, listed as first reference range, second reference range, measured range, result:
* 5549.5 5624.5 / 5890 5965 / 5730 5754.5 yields 1.6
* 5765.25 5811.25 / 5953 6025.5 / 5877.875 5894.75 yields 0.2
